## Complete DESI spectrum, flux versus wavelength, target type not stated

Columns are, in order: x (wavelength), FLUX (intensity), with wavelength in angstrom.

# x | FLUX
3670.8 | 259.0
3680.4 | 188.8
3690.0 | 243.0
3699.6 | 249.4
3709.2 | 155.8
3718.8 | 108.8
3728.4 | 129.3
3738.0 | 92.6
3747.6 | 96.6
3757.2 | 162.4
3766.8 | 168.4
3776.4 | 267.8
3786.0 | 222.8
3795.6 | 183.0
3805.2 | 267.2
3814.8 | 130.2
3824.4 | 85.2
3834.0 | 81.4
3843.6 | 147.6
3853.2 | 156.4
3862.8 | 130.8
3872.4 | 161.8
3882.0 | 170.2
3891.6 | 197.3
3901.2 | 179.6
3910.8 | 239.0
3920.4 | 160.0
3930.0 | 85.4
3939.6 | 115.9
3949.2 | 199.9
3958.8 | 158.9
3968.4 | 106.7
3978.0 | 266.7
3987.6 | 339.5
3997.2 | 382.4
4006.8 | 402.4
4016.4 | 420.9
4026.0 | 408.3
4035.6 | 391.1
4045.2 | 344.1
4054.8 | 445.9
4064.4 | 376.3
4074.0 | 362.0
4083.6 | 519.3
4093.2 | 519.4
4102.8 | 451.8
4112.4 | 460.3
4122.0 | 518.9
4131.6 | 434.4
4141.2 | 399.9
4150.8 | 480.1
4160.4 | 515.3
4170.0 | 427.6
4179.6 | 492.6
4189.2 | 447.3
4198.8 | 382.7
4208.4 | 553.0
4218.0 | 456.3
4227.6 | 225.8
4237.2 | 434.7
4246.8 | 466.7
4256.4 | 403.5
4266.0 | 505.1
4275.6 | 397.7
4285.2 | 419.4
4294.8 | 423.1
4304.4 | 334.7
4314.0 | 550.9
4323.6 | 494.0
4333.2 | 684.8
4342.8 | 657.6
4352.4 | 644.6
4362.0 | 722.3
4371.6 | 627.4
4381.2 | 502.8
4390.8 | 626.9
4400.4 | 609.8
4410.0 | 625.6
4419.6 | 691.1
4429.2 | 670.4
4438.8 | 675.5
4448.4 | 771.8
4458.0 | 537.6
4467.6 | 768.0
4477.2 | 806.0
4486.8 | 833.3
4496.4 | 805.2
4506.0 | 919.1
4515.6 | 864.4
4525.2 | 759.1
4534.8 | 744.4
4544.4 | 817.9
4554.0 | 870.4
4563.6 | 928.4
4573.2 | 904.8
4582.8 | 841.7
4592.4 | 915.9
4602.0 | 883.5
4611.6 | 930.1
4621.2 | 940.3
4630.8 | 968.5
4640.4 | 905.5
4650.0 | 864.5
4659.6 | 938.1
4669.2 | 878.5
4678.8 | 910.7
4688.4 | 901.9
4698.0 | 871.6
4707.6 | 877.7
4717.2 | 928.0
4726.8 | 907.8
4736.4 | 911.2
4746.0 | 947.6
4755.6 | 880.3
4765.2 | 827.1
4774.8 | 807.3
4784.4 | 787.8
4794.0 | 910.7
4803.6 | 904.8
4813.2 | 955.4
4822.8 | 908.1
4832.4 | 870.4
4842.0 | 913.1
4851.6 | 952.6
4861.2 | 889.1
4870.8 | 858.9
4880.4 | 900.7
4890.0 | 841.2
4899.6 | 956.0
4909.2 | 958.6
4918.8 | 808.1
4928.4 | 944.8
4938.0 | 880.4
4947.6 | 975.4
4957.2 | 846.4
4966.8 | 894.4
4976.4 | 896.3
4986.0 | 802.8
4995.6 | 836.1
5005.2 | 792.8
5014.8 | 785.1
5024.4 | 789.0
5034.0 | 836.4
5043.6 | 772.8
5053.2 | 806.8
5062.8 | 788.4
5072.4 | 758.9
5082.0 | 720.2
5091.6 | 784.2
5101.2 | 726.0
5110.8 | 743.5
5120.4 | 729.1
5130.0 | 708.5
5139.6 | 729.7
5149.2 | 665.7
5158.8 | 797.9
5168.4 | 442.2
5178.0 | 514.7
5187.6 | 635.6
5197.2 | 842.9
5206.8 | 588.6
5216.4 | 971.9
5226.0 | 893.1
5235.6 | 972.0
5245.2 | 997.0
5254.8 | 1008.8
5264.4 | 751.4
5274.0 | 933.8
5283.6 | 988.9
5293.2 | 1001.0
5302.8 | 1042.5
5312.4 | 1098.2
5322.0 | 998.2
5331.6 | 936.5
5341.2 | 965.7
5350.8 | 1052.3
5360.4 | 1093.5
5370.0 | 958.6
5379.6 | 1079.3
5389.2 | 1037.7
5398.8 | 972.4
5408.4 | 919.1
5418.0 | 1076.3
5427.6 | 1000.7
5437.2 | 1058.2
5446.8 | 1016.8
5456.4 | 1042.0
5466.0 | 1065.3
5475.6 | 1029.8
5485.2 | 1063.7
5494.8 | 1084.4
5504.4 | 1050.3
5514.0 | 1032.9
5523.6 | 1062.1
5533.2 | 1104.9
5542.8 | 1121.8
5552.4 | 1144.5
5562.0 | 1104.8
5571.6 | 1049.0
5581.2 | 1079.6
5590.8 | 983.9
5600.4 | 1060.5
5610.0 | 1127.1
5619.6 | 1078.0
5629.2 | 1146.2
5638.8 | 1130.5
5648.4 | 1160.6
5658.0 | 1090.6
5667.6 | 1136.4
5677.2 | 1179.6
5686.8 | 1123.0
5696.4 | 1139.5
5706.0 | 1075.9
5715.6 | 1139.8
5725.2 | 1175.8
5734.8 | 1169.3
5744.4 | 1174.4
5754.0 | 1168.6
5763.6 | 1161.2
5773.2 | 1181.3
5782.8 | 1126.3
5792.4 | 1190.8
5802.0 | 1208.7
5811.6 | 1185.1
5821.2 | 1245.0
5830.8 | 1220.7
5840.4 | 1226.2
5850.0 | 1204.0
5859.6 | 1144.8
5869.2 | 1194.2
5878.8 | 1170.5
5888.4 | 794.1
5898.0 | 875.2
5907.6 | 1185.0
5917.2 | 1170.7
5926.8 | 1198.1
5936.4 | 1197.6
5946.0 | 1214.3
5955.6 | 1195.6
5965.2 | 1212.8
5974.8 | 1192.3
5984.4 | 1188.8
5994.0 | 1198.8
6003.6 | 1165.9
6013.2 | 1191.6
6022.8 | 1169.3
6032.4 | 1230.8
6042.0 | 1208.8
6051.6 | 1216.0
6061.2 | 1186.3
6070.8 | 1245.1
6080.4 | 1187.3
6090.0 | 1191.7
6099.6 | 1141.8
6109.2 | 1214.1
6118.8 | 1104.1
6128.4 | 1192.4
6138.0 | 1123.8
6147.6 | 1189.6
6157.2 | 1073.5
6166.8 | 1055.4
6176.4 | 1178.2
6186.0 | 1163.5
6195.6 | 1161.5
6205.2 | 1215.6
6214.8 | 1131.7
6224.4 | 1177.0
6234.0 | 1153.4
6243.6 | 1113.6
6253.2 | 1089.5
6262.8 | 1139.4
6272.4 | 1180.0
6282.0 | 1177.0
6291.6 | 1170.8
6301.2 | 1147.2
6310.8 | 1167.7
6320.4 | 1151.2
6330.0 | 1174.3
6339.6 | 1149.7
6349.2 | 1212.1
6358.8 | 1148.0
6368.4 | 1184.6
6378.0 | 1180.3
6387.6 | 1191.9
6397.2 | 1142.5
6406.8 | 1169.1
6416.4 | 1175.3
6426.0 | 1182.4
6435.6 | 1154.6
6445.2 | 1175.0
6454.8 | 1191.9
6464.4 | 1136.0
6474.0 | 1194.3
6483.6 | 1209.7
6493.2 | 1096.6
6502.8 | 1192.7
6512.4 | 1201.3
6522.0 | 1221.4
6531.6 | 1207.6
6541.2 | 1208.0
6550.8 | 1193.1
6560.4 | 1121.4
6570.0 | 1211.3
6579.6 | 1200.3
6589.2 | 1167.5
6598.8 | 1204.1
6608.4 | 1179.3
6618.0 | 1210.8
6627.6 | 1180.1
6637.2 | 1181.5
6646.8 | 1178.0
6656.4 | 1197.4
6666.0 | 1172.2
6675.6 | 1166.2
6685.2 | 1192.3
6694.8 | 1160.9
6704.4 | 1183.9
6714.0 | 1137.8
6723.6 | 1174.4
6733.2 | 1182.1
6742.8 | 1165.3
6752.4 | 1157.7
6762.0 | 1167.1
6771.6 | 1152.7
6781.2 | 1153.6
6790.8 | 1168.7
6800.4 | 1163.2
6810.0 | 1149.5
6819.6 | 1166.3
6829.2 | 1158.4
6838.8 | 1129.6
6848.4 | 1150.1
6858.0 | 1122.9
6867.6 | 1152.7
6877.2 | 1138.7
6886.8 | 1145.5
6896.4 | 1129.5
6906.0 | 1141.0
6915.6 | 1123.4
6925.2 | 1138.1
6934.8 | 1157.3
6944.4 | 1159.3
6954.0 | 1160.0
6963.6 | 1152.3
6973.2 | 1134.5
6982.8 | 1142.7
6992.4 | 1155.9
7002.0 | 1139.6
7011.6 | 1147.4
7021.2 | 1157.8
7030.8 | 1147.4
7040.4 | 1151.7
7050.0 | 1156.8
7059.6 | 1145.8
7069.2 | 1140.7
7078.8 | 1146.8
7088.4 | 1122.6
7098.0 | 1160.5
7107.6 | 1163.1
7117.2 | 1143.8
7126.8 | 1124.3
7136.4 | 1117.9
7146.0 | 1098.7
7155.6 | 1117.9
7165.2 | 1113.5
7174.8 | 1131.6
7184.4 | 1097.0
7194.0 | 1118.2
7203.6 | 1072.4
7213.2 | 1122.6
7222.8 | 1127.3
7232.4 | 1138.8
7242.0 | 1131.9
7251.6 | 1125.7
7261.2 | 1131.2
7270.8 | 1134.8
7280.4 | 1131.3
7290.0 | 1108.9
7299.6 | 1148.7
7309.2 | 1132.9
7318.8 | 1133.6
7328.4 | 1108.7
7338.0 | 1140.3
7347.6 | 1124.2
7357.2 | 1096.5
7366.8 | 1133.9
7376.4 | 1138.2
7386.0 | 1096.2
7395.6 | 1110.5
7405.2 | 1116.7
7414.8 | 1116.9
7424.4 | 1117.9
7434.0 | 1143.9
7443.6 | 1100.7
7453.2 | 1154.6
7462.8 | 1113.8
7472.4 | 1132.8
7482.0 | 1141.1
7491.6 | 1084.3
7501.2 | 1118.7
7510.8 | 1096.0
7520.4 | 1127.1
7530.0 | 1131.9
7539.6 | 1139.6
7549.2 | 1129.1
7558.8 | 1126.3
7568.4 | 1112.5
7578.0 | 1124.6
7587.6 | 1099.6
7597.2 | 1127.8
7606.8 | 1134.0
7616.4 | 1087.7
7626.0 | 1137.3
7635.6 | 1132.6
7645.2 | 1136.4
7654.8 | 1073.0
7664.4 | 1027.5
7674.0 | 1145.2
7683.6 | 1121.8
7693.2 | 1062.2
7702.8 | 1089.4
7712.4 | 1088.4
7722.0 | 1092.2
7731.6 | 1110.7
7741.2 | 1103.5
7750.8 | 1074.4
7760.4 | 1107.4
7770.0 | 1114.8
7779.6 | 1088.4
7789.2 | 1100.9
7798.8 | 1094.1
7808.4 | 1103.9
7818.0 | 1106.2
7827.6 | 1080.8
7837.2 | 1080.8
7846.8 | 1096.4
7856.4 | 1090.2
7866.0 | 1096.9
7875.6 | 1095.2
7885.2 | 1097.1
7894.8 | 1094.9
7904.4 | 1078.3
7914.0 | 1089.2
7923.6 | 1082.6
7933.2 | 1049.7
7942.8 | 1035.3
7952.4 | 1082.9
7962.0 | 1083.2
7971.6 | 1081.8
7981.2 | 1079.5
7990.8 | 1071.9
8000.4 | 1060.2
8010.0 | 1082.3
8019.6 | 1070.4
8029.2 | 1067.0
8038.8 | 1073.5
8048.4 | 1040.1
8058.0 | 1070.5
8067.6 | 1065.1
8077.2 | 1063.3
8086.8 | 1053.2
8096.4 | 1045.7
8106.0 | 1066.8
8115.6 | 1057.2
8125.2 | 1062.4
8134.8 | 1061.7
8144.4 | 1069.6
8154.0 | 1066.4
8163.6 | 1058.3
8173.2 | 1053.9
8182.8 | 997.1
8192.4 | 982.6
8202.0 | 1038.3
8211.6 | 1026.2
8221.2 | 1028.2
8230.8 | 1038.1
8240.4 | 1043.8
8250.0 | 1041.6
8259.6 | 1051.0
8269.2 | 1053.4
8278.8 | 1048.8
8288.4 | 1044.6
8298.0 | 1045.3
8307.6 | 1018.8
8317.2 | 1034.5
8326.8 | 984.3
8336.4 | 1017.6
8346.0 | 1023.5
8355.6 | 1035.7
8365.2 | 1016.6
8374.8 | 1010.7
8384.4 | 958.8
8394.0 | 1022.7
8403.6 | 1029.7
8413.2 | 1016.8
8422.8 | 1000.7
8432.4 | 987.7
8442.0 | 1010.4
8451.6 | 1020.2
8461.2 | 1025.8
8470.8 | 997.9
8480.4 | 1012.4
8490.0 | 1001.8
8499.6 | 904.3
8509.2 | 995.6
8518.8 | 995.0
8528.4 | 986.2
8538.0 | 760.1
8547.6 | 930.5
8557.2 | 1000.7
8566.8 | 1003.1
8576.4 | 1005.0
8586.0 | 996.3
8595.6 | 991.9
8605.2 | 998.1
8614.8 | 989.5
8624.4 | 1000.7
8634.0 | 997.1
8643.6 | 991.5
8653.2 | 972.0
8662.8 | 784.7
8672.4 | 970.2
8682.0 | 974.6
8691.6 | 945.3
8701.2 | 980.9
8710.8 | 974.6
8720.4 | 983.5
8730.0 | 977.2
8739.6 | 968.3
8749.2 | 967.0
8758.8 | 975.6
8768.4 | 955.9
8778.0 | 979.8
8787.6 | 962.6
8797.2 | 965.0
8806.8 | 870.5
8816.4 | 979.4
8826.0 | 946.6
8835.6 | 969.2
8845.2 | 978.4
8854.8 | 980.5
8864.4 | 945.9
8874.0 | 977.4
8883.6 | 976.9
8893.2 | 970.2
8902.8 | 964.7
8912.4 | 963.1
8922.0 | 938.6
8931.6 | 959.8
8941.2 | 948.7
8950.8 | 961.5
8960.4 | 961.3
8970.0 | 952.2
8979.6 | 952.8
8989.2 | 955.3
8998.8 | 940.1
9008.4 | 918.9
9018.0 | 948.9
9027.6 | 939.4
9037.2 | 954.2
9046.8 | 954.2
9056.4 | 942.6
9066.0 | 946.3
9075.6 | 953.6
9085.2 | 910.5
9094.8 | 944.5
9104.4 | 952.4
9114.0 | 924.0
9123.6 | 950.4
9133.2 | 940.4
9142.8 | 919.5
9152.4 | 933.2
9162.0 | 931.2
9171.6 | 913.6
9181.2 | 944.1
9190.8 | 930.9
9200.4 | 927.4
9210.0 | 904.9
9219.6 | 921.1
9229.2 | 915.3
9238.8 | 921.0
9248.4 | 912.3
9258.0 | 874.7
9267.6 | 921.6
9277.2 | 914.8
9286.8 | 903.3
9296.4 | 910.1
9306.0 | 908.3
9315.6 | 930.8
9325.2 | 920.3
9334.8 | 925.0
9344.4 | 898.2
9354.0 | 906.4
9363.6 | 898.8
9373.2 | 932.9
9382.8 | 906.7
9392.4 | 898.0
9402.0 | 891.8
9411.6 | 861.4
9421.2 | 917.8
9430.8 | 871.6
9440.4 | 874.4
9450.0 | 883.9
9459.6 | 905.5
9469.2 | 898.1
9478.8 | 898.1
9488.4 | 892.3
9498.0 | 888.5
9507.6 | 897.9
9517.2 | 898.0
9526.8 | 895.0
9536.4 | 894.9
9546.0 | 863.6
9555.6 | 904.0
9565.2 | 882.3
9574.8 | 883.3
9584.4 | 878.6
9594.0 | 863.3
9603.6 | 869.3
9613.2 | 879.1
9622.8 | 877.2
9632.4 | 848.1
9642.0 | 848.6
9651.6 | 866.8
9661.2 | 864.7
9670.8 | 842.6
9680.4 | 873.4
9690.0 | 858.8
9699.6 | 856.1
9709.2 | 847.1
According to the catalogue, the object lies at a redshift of 0.00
